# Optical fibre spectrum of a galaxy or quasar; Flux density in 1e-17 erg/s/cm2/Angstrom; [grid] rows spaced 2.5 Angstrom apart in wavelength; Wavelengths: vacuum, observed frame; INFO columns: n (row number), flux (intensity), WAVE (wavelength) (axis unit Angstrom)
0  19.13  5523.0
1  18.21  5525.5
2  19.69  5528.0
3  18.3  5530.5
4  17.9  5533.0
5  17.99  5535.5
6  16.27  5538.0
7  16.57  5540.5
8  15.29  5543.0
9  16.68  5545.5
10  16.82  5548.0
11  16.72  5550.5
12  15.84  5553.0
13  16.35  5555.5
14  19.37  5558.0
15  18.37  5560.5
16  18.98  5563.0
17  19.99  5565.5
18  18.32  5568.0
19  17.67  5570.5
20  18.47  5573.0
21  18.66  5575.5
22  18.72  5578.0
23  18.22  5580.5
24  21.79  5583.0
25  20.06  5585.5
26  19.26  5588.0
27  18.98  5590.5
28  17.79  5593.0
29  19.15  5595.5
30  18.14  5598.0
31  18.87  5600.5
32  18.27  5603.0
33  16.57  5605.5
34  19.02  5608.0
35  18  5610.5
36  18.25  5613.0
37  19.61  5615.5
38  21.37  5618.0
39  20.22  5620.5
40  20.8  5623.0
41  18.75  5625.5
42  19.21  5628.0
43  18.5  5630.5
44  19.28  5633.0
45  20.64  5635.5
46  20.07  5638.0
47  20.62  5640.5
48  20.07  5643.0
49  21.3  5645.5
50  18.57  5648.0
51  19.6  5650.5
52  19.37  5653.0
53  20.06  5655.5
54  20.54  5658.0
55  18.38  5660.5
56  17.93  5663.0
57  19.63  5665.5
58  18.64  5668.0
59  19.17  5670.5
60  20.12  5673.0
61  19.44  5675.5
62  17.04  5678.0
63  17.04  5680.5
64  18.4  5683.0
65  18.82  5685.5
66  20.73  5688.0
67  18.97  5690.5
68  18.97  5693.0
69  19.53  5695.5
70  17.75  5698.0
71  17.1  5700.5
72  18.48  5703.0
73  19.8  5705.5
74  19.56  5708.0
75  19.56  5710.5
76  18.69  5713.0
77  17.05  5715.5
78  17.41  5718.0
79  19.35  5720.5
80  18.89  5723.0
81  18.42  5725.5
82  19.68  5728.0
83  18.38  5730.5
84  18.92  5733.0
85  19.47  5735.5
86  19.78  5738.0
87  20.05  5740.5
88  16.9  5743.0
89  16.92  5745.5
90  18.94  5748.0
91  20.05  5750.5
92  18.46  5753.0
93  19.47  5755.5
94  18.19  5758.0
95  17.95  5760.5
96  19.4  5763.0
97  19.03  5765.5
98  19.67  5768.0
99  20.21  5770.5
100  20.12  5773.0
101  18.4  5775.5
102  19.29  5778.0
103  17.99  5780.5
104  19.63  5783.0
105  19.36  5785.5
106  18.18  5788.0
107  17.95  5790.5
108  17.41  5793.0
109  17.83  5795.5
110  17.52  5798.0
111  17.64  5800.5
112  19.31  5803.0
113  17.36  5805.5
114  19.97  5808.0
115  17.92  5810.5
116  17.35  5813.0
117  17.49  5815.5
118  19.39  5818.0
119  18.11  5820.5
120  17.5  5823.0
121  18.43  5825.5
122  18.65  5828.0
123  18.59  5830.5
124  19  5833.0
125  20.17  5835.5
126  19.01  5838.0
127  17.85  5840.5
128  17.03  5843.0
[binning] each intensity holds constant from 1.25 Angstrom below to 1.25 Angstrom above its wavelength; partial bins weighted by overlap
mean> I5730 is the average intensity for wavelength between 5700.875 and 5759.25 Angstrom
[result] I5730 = 18.8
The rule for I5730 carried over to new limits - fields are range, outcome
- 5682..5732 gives 18.8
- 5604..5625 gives 19.2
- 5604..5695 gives 19.3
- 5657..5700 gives 18.8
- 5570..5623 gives 19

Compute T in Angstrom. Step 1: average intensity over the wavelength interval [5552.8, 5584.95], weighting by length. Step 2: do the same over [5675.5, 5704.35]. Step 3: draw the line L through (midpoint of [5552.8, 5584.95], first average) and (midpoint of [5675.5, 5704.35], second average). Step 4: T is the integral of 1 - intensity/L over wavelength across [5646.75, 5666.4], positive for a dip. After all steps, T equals -0.8 Angstrom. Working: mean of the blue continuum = 18.6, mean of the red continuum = 18.5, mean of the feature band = 19.3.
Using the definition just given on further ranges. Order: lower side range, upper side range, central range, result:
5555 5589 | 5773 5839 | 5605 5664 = -2.2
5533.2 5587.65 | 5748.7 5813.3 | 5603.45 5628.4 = -1.4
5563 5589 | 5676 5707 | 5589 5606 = 0.6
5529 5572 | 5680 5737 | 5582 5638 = -3.8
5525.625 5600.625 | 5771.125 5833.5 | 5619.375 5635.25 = -1.1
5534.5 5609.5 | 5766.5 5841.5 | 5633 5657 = -2.3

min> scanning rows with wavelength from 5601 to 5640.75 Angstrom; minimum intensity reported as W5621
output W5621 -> 16.57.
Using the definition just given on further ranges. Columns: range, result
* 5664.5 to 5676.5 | 18.64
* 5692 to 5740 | 17.05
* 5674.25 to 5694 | 17.04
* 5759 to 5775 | 17.95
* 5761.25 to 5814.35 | 17.35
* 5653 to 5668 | 17.93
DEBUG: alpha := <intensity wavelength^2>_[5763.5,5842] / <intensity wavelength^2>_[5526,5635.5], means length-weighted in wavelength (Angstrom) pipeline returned 1.09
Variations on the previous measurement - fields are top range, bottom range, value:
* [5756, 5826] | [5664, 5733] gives 1.02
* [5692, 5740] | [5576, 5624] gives 1.03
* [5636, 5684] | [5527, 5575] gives 1.13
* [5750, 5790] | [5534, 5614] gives 1.13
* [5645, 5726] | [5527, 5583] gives 1.11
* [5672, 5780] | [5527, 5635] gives 1.07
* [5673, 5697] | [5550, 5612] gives 1.06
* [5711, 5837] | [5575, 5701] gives 1.02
